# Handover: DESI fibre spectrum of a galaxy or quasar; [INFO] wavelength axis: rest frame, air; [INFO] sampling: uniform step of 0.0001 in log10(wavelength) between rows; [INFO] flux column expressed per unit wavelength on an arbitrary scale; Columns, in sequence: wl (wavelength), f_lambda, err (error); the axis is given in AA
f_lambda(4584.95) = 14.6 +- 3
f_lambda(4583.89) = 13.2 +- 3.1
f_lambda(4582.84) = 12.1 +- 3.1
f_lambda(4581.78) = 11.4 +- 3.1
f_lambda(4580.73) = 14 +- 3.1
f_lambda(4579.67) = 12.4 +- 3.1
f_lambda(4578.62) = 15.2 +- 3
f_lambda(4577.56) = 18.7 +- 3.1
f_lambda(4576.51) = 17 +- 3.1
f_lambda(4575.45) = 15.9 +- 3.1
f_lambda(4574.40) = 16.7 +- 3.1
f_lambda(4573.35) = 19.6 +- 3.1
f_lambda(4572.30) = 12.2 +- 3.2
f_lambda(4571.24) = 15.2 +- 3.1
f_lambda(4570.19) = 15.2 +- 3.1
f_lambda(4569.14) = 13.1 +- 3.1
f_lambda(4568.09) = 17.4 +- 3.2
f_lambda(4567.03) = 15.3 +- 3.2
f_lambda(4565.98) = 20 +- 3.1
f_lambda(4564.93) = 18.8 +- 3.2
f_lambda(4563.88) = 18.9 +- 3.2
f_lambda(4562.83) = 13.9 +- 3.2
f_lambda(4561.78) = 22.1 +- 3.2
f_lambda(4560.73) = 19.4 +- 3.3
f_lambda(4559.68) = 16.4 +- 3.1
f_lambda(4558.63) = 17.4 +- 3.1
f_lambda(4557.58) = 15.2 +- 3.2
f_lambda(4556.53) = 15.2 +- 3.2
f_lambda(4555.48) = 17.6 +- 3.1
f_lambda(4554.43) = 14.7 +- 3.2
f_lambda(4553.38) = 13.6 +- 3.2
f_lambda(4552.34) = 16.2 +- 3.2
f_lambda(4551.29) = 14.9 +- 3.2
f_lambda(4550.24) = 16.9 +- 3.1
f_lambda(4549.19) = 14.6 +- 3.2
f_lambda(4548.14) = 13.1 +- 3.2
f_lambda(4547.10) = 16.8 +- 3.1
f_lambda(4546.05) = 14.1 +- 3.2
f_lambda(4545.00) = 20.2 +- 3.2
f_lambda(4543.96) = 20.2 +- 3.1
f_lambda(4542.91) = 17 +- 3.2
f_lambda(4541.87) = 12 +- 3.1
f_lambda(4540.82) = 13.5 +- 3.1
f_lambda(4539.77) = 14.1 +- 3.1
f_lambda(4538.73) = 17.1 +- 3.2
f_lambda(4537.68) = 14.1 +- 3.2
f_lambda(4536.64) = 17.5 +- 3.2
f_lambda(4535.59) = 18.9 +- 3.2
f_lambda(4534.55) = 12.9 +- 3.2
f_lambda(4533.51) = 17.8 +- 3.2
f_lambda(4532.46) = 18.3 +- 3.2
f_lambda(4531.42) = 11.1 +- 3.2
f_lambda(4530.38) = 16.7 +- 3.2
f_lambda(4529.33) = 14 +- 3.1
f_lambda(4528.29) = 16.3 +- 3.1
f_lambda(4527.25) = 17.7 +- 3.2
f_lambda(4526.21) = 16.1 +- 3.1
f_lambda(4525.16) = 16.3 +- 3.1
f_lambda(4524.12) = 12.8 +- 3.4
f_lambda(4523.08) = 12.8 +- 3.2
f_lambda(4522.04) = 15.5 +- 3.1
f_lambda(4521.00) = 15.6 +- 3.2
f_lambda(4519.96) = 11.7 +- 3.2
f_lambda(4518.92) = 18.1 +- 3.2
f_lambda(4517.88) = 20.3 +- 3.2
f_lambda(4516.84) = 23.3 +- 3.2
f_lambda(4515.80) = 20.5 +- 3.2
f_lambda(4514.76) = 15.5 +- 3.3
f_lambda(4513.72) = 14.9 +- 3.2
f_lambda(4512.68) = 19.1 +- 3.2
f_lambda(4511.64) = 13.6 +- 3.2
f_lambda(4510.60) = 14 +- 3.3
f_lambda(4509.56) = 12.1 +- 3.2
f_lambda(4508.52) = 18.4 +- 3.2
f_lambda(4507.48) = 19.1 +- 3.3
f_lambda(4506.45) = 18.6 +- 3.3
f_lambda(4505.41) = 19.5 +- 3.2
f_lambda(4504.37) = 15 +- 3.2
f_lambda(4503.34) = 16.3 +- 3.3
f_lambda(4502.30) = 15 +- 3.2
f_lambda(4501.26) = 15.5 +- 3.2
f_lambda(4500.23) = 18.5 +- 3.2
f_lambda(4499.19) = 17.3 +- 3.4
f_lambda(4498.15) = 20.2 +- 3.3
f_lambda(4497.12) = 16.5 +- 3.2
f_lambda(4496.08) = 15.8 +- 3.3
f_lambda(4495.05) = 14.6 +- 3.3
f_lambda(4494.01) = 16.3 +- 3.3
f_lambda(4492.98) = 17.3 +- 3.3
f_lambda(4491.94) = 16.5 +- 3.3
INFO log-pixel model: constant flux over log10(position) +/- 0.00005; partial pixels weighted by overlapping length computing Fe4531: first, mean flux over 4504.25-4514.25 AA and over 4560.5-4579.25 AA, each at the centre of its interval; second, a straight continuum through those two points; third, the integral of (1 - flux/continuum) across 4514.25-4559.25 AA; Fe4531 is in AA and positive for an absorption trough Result 1.7 AA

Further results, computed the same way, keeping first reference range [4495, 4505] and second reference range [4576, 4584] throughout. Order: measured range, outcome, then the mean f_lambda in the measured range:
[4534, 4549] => -0.4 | 15.8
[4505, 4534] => -0.7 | 16.4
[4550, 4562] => -1.2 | 16.5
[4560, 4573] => -1.9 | 16.8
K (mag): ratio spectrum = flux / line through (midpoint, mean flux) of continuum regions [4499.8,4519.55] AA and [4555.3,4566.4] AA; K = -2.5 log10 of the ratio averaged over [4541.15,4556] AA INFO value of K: 0.11 mag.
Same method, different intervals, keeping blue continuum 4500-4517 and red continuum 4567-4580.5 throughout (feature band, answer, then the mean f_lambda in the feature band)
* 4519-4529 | 0.10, 15.1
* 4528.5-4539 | 0.04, 15.8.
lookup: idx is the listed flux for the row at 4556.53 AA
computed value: 15.2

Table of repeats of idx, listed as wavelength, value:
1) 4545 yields 20.2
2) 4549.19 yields 14.6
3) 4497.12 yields 16.5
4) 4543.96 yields 20.2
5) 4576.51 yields 17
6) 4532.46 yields 18.3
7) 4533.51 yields 17.8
